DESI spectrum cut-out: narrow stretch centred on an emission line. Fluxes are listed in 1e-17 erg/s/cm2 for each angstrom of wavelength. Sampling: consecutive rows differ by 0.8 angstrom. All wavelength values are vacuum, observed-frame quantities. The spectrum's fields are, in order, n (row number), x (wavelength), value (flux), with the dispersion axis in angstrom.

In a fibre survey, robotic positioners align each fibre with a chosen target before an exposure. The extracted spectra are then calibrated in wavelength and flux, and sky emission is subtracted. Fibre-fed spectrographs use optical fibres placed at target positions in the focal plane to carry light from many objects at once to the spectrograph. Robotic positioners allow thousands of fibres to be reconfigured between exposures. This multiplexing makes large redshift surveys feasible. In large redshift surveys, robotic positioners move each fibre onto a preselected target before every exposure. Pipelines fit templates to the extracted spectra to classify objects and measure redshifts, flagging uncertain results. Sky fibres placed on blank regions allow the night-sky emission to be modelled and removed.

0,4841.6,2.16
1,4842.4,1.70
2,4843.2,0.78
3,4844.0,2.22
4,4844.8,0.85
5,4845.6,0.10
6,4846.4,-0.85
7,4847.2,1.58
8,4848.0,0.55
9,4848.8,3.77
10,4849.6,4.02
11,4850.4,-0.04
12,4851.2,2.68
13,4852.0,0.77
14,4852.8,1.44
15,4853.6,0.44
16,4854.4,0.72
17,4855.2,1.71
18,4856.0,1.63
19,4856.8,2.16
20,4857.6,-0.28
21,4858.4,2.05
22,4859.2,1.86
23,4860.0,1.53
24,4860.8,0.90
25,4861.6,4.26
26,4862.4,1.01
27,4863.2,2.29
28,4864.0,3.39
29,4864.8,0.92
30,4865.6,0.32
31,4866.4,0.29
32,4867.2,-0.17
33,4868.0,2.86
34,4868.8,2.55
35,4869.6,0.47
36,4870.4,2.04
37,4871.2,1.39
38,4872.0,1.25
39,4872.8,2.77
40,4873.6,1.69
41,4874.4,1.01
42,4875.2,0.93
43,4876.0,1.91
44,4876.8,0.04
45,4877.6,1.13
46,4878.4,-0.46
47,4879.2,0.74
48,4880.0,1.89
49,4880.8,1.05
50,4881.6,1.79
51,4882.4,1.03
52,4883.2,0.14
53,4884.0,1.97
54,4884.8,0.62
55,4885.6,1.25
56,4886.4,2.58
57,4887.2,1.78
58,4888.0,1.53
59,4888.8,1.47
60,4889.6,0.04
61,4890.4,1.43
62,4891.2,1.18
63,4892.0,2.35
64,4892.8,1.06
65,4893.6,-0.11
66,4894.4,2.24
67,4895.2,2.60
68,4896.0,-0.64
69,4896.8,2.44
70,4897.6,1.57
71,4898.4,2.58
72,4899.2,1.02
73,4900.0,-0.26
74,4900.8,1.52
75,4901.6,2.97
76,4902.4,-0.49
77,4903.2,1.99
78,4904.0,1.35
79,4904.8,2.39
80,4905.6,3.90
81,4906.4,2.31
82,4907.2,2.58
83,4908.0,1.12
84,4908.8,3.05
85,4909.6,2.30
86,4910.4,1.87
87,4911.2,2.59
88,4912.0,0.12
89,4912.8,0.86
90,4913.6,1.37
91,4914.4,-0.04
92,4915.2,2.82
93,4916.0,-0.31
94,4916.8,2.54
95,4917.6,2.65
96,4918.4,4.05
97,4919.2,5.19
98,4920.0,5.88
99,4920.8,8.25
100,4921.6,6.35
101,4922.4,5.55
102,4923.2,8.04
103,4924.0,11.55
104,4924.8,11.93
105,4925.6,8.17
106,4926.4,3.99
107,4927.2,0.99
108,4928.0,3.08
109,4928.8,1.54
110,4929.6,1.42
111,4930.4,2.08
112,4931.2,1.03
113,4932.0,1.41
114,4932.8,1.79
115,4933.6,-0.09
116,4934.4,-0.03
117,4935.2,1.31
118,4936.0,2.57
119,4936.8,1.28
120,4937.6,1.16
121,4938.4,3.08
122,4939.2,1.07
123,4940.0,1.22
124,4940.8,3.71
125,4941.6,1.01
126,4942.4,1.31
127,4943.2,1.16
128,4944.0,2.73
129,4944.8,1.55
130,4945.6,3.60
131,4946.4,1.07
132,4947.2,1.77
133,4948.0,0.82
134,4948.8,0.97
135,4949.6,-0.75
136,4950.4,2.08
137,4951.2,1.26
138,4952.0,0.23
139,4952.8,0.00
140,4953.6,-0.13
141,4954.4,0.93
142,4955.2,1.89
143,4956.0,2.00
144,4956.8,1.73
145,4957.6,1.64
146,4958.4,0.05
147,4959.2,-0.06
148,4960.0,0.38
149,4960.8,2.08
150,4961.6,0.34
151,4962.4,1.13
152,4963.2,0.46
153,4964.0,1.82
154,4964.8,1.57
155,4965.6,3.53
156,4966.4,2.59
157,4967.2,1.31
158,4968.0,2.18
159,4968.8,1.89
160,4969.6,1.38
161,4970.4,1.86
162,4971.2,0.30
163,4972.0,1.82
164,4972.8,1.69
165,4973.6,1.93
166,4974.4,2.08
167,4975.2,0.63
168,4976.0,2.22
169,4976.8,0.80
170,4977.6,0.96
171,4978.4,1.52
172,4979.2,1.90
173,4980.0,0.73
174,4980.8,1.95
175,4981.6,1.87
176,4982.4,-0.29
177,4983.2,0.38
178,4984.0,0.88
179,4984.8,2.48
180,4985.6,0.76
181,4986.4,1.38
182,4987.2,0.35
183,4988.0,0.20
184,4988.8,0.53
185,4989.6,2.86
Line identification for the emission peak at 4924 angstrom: [O II]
